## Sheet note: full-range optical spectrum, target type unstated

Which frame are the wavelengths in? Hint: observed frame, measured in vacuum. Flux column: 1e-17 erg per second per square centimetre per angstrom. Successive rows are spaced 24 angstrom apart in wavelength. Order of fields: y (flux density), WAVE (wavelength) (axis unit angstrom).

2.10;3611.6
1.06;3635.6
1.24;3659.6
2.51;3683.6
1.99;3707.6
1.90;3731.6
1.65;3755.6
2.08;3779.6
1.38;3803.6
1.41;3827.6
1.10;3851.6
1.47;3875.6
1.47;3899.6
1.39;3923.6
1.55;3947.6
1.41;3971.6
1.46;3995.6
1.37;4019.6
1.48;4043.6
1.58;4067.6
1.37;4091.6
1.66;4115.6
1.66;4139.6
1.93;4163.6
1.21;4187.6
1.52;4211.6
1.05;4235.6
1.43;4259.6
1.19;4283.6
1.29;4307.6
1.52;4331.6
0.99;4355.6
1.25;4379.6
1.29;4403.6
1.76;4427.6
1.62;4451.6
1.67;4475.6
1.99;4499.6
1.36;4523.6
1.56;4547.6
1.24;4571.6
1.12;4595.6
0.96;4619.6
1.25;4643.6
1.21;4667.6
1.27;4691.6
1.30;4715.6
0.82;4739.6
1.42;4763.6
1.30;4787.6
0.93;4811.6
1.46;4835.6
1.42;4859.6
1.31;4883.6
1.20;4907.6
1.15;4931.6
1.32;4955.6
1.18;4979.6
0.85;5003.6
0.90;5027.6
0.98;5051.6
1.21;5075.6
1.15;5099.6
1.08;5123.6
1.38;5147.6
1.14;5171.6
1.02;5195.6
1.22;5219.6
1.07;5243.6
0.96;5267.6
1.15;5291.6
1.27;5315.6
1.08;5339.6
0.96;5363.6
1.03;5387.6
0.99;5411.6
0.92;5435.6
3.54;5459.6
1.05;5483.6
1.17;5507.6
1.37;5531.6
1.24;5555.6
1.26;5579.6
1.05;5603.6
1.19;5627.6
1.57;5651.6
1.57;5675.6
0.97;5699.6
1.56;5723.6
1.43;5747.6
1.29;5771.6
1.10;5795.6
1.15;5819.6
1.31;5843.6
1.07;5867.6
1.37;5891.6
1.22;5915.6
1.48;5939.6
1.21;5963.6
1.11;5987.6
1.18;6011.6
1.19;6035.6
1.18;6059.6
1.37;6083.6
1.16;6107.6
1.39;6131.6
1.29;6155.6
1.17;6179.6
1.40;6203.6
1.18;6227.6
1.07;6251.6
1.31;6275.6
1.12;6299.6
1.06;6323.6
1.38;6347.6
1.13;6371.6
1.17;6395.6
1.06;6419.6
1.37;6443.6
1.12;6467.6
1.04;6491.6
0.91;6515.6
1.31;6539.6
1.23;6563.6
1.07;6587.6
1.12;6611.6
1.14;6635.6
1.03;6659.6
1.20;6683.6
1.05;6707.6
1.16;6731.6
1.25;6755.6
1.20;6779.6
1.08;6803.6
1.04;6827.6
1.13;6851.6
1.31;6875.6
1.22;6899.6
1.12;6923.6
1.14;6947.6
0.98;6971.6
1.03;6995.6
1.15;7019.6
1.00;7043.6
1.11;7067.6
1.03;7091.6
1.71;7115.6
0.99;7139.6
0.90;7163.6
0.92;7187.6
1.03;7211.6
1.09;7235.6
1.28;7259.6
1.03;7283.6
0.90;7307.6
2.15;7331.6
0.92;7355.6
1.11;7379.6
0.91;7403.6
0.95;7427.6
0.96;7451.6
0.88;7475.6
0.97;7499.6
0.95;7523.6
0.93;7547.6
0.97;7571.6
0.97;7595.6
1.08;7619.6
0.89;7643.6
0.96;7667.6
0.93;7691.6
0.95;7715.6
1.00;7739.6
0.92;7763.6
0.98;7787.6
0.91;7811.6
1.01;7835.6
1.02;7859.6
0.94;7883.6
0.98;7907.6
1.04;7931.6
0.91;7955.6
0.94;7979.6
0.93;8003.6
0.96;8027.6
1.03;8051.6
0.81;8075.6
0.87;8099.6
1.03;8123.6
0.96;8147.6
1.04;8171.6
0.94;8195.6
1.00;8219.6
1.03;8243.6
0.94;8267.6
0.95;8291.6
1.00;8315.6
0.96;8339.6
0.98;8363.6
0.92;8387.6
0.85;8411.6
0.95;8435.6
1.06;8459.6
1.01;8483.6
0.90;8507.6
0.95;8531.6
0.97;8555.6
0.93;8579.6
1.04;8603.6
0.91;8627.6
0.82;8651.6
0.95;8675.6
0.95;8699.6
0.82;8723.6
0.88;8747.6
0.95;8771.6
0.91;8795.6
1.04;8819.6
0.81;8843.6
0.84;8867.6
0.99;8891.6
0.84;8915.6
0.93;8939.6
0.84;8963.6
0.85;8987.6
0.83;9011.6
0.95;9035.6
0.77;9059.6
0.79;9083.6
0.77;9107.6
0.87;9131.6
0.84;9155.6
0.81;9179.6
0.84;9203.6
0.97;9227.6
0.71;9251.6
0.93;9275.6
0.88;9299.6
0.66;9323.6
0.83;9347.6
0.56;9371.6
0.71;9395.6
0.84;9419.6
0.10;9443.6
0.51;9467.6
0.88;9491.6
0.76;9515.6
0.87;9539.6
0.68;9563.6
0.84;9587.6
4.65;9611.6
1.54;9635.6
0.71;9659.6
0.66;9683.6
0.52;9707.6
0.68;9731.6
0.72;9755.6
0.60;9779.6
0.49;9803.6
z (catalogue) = 0.463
